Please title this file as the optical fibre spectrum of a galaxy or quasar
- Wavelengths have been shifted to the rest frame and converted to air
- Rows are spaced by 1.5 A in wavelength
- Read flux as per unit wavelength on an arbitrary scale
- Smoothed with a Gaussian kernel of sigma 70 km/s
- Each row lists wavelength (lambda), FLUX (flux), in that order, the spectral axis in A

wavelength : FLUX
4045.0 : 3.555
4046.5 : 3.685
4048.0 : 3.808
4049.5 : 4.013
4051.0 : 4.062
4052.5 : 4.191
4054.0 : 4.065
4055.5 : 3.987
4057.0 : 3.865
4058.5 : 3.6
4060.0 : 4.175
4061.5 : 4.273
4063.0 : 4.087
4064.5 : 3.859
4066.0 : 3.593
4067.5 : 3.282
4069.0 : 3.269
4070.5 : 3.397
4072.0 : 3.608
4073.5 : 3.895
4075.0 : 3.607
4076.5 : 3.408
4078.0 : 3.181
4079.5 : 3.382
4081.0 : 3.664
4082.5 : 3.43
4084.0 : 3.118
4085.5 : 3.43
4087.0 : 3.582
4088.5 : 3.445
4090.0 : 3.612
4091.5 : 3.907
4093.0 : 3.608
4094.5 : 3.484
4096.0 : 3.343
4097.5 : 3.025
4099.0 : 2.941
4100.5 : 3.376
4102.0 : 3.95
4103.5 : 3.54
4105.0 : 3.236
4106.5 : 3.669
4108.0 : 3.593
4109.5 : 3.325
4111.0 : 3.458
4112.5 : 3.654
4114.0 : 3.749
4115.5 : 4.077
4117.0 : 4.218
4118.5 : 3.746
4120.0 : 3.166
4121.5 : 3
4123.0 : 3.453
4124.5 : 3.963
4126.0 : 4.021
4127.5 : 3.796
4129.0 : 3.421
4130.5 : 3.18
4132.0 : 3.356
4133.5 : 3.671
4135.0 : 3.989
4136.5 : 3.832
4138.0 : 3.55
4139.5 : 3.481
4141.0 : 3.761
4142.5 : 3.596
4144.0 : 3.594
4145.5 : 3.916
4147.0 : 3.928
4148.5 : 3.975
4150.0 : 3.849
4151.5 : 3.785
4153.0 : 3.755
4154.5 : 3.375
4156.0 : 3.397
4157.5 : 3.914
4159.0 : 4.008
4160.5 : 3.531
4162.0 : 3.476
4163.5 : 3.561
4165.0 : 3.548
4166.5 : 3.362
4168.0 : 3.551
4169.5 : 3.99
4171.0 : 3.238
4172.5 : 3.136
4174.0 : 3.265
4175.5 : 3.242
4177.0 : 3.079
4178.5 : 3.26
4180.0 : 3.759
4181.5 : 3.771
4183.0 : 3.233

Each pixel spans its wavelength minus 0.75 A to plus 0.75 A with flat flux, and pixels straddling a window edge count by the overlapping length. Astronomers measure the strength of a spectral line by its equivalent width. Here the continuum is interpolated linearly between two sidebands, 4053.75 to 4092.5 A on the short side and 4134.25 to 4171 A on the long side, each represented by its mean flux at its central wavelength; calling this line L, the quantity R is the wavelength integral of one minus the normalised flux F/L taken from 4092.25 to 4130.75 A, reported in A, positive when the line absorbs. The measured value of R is 1.25 A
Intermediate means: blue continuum 3.64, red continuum 3.69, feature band 3.54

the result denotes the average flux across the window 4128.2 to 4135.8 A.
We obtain 3.53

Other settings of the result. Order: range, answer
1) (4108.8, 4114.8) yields 3.55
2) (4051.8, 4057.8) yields 4.02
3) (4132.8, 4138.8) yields 3.76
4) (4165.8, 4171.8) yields 3.53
